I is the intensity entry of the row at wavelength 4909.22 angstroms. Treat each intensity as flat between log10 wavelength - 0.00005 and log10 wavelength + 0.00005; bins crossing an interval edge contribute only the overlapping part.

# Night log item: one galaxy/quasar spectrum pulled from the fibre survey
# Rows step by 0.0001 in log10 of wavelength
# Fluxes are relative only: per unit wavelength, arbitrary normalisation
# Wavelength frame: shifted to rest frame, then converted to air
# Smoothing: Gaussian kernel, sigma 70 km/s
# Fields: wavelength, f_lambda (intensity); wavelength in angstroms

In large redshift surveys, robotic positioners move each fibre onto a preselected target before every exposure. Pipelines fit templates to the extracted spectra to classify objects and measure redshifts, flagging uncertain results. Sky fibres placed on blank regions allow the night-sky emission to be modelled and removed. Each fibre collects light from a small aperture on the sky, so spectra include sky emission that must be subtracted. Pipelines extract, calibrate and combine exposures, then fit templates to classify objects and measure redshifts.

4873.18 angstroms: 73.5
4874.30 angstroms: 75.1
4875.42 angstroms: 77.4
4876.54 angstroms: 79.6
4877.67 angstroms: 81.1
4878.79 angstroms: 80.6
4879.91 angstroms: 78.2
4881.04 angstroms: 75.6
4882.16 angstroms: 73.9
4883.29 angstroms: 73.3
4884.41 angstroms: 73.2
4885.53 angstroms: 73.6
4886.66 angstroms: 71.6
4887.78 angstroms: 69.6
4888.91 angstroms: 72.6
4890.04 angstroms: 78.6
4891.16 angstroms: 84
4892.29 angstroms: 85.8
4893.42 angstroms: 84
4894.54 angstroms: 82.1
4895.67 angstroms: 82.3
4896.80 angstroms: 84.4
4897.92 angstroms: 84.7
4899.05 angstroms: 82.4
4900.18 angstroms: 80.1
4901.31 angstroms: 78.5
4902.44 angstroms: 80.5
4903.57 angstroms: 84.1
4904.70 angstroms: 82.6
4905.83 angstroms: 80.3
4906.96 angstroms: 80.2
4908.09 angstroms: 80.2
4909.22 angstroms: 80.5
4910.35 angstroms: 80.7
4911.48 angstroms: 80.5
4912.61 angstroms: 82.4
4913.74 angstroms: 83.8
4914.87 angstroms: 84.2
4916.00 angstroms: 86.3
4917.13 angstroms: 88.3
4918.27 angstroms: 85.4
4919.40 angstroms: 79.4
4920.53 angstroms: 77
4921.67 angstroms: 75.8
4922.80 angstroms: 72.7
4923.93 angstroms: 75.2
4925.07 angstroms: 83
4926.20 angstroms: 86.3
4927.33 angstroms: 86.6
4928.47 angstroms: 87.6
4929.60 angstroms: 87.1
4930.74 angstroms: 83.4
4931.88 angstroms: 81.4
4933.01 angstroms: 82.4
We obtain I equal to 80.5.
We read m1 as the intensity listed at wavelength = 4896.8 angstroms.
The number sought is 84.4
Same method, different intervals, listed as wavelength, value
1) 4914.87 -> 84.2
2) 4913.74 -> 83.8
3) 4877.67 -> 81.1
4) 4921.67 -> 75.8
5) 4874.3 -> 75.1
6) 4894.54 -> 82.1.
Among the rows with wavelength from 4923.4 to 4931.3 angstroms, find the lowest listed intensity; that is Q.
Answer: 75.2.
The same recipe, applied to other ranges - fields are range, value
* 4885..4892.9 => 69.6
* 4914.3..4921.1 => 77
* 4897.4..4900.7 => 80.1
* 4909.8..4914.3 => 80.5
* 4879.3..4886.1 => 73.2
